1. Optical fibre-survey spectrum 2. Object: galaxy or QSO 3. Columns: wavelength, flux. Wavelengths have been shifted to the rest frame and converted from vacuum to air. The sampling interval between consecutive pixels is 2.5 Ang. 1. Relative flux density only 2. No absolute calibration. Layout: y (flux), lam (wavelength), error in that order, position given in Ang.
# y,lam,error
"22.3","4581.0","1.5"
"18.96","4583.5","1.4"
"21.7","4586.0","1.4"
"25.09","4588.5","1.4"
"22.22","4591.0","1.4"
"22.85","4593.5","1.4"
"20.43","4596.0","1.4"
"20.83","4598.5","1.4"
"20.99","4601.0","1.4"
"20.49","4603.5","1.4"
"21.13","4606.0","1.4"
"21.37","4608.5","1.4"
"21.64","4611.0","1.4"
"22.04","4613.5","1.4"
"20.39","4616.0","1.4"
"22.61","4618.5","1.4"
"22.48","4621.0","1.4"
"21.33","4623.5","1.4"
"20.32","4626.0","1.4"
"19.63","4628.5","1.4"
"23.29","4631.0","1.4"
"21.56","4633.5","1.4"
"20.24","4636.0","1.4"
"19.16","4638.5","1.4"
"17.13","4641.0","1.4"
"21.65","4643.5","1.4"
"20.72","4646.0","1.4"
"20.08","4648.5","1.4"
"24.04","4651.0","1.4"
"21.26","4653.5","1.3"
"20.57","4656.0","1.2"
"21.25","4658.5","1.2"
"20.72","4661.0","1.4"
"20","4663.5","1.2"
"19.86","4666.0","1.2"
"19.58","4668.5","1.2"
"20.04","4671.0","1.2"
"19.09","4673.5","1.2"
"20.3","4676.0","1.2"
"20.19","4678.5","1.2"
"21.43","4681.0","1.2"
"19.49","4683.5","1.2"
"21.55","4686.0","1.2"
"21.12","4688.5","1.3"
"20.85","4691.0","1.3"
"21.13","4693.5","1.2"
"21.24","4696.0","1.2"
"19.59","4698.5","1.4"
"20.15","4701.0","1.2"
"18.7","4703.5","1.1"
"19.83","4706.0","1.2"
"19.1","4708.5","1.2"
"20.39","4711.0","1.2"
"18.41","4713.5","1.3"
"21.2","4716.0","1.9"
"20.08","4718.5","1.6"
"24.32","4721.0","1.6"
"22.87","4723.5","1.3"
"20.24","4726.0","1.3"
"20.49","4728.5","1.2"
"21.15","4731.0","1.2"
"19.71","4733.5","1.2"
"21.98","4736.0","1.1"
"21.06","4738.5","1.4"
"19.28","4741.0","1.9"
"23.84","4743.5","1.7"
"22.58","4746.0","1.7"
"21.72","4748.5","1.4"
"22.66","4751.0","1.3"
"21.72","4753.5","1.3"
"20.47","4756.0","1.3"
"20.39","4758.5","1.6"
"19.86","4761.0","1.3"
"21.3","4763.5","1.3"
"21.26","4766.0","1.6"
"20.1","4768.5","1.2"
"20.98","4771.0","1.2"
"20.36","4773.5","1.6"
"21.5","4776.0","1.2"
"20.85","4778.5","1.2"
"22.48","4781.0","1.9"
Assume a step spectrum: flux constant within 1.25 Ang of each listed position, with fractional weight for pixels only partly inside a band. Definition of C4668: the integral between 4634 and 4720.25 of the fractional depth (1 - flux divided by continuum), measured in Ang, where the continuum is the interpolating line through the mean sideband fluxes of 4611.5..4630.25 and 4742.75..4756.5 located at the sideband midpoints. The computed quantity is 5.5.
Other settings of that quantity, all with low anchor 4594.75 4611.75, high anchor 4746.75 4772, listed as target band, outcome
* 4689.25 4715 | 1.3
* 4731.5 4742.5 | 0.2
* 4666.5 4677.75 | 0.7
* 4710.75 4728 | 0.0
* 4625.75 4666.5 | 0.6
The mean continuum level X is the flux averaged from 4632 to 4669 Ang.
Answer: 20.6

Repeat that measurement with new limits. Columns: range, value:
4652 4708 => 20.4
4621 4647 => 20.6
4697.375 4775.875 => 20.8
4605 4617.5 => 21.3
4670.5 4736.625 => 20.5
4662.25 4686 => 20.1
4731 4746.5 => 21.3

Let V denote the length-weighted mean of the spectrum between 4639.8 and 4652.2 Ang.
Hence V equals 20.7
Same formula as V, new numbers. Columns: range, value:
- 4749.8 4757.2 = 21.6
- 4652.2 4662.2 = 21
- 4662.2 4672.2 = 19.9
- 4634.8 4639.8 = 19.7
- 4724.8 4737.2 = 20.7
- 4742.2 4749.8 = 22.7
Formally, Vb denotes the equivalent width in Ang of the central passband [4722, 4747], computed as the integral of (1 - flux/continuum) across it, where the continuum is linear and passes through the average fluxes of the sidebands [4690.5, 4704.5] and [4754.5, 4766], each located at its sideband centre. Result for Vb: -1.1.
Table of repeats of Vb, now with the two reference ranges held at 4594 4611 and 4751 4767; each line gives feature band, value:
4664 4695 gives 0.9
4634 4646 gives 0.7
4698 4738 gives 0.8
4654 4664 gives 0.1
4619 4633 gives -0.3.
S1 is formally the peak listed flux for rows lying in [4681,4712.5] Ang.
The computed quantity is 21.55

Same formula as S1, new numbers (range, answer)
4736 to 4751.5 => 23.84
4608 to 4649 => 23.29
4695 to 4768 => 24.32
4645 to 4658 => 24.04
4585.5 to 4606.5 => 25.09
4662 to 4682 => 21.43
